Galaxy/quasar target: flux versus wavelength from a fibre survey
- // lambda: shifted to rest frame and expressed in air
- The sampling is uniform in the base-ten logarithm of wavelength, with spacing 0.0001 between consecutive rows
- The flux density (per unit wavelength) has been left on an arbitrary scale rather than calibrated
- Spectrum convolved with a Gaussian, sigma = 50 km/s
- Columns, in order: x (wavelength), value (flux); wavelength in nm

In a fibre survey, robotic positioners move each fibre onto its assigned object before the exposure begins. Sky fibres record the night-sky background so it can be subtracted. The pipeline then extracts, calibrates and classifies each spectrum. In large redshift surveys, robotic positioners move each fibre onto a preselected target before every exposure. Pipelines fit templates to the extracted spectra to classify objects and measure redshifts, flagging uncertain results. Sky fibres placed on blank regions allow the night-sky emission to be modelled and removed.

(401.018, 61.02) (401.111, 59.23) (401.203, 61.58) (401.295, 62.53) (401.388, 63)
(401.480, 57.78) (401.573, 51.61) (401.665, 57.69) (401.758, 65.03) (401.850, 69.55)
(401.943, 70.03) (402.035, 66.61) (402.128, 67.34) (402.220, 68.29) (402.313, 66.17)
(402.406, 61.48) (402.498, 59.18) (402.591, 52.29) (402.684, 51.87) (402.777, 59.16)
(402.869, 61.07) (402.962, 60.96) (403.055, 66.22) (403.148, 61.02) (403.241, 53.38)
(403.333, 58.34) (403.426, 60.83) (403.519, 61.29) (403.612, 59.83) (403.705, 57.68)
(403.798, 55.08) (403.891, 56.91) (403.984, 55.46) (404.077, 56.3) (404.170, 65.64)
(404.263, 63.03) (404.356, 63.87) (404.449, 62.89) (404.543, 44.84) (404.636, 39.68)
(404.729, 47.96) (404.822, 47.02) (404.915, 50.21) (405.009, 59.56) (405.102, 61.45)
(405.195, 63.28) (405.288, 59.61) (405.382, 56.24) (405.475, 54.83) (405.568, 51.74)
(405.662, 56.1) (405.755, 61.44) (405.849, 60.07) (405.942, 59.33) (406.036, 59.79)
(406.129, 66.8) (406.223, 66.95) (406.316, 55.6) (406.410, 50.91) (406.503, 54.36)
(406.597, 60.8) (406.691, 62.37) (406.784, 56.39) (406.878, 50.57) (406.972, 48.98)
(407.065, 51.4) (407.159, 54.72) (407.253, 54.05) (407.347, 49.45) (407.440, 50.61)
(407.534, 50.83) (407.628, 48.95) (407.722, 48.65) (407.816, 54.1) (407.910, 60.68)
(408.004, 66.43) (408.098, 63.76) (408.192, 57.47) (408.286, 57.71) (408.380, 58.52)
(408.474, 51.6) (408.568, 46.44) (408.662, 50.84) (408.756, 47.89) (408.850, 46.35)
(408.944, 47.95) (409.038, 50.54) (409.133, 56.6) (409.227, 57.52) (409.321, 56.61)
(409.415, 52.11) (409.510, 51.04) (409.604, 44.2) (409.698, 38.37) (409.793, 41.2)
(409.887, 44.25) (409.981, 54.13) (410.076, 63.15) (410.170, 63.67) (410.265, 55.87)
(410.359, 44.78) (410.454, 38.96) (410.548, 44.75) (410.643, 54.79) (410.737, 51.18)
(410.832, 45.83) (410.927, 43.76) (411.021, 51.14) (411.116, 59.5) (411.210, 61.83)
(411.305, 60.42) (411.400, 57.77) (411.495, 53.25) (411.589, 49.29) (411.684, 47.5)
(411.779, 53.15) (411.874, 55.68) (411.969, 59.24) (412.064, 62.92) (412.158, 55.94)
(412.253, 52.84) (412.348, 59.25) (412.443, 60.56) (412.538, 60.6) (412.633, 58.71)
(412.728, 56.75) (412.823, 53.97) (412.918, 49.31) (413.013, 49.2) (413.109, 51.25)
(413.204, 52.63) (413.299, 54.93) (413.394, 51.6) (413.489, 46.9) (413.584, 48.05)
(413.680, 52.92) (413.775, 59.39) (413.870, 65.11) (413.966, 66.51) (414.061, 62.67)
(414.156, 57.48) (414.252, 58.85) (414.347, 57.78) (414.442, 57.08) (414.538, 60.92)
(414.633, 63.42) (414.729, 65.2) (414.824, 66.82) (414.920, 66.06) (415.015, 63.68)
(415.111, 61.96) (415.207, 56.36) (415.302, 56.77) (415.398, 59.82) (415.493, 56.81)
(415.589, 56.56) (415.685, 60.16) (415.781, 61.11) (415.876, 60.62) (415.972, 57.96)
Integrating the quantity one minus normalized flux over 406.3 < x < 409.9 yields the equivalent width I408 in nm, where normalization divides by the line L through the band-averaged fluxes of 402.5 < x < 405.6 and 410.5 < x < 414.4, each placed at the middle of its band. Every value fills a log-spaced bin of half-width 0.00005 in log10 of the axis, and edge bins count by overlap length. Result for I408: 0.22 nm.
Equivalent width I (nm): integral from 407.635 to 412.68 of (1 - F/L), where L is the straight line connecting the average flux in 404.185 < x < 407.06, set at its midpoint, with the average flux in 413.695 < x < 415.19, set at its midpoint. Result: 0.50 nm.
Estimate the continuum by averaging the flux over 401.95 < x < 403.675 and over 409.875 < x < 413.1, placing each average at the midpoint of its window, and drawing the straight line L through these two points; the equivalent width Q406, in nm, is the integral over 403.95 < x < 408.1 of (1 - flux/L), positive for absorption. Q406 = 0.17 nm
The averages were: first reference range 61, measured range 56.1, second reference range 54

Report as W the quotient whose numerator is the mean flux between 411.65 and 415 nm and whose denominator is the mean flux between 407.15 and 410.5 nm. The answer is 1.1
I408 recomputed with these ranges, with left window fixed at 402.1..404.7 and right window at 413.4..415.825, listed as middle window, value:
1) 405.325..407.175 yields 0.06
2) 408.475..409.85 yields 0.23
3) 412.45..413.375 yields 0.08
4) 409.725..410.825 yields 0.17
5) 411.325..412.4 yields 0.07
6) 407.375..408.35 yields 0.05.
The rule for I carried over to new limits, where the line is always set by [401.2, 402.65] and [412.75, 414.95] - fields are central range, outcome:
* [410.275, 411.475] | 0.15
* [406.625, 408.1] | 0.14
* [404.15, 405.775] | 0.14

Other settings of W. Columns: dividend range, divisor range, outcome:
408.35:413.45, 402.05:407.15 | 0.91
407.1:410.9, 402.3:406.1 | 0.90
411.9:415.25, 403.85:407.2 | 1.02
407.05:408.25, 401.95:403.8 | 0.90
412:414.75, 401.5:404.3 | 0.94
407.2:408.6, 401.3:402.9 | 0.89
